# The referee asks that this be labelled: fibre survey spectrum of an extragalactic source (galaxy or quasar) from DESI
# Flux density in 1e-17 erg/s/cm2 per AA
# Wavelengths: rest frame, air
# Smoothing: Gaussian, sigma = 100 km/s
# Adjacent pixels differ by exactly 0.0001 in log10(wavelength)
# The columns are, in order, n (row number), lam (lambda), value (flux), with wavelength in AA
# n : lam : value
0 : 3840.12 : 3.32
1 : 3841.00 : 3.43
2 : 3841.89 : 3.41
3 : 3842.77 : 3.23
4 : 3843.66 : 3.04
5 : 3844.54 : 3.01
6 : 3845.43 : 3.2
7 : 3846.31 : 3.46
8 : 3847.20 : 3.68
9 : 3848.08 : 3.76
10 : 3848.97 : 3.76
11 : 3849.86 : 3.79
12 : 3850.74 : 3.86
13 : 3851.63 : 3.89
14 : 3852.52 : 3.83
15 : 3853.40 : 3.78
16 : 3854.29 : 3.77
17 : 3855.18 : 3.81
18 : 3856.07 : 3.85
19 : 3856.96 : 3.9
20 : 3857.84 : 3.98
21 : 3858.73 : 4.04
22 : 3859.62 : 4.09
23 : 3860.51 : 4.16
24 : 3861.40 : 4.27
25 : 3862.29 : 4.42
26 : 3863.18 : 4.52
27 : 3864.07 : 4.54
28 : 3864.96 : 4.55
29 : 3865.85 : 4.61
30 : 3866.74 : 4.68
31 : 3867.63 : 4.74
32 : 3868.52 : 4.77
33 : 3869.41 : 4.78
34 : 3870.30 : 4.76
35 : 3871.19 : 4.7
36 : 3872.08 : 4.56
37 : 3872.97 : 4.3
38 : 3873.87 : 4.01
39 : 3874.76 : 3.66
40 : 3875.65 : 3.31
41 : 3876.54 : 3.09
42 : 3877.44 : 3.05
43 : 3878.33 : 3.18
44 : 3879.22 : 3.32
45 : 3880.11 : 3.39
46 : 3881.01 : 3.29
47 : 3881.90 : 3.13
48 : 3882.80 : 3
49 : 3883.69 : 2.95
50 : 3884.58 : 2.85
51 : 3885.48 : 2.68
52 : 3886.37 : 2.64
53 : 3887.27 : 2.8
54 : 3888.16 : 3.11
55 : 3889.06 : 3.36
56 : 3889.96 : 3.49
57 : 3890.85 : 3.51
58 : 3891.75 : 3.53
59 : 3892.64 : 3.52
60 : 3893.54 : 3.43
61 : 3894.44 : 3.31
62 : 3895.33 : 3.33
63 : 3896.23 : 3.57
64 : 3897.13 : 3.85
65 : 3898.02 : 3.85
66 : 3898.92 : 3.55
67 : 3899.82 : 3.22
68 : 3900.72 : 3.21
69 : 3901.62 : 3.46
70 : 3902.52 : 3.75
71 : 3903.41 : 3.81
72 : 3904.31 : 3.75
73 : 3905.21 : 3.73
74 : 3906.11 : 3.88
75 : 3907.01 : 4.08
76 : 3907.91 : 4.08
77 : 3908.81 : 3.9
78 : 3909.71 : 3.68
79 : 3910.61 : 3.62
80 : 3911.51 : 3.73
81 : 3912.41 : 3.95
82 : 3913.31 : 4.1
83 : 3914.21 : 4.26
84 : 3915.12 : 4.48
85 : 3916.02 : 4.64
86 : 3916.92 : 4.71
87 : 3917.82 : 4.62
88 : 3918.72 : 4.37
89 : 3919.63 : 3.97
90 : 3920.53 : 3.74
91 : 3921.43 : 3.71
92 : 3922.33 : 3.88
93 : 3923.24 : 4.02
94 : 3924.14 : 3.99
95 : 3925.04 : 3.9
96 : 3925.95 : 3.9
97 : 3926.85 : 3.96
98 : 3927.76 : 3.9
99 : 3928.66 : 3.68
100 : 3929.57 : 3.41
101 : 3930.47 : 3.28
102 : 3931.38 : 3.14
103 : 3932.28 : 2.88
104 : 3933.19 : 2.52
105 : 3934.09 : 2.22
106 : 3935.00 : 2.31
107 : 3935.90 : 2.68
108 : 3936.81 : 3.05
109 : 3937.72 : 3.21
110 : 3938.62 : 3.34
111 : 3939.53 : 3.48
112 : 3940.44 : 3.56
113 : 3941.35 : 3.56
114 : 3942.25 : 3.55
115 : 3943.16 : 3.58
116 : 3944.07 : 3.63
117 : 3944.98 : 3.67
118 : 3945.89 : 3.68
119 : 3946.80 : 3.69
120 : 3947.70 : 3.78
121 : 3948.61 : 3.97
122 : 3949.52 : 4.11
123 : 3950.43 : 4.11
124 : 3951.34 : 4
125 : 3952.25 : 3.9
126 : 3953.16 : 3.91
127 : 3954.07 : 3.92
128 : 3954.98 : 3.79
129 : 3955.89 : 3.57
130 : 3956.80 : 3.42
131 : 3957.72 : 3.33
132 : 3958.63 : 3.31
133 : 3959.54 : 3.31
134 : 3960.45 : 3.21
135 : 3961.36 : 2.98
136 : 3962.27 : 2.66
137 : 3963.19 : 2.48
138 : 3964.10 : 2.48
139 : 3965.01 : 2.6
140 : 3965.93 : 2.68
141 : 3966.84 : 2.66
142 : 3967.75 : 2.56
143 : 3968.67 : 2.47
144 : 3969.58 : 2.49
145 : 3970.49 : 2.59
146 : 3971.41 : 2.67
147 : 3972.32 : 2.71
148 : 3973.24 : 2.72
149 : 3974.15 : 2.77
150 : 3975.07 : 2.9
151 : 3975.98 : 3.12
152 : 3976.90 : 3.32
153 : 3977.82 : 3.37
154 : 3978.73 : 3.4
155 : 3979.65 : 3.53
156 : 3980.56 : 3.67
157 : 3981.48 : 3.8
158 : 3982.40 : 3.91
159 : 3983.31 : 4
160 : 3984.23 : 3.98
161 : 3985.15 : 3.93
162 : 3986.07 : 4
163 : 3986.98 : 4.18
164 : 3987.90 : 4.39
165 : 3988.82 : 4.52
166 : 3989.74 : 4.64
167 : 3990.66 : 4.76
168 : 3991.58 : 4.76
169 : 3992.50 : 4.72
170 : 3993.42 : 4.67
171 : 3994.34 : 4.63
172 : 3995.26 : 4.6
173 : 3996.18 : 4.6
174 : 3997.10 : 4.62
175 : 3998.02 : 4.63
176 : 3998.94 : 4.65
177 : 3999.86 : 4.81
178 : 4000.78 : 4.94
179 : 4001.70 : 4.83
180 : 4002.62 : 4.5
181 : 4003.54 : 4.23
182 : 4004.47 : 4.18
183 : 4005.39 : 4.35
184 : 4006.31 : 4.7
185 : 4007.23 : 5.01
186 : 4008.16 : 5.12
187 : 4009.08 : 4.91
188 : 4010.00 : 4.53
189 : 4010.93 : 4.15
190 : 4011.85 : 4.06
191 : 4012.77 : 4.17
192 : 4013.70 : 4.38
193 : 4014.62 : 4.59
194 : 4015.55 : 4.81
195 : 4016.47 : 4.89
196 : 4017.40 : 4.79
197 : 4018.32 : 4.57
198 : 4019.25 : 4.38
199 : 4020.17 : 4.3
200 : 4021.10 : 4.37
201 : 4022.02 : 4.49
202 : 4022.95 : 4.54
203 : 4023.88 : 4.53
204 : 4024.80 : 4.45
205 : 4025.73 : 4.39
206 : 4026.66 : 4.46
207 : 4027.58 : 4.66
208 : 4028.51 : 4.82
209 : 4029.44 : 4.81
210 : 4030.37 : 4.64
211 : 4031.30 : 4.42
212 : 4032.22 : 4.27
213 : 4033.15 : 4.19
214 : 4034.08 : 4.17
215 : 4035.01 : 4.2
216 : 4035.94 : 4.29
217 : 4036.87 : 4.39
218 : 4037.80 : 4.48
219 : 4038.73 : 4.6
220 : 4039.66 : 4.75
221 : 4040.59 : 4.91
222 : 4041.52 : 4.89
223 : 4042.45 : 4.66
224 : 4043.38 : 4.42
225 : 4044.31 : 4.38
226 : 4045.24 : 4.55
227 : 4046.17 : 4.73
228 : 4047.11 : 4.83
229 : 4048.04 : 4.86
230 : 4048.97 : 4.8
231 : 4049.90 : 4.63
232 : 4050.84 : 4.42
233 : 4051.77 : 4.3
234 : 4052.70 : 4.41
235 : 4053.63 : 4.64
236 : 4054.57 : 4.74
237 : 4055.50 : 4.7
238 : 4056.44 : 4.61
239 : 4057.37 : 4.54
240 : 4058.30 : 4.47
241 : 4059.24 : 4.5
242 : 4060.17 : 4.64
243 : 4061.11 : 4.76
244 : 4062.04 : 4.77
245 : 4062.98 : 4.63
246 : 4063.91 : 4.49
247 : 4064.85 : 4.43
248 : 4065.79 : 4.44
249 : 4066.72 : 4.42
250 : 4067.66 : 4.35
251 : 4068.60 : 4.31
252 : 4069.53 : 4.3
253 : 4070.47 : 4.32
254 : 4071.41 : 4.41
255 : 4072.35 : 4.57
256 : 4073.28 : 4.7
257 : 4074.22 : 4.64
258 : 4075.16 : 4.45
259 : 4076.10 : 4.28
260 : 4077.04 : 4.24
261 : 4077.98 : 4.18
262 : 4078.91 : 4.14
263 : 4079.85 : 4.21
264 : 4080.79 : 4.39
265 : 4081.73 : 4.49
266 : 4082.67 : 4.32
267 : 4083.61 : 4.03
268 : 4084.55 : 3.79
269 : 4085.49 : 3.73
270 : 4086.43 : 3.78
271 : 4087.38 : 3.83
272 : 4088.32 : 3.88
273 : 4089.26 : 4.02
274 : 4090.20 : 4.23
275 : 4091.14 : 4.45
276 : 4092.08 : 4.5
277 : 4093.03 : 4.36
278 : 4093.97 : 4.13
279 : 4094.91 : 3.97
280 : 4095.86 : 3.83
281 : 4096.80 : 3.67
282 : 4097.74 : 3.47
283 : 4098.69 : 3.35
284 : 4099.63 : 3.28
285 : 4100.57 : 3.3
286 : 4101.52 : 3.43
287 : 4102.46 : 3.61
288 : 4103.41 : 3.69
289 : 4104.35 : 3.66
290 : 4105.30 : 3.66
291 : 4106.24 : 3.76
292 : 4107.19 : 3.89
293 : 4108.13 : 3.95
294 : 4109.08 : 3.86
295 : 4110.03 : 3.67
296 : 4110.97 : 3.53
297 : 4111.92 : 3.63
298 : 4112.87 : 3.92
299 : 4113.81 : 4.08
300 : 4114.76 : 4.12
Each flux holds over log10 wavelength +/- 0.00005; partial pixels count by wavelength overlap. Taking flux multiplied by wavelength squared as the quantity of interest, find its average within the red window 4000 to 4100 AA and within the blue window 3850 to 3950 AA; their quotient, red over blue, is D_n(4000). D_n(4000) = 1.28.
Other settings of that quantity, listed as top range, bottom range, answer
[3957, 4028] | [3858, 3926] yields 1.09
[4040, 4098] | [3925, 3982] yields 1.42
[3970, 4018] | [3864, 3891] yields 1.20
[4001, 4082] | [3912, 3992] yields 1.34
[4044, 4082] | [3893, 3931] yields 1.27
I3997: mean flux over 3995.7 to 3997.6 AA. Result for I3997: 4.61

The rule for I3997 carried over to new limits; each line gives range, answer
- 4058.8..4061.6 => 4.64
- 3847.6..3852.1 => 3.81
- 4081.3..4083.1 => 4.4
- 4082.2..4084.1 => 4.17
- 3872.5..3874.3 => 4.15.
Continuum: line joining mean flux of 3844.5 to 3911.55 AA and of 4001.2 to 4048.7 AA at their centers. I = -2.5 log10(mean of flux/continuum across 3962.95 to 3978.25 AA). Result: 0.47 mag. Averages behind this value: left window 3.73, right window 4.54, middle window 2.74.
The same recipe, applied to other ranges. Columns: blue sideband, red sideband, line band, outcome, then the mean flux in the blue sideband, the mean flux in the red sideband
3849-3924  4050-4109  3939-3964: 0.115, 3.82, 4.18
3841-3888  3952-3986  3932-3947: 0.048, 3.76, 3.2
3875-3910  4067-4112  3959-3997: 0.049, 3.4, 4.01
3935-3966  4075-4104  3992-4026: -0.247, 3.41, 3.96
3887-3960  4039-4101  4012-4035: -0.095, 3.64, 4.34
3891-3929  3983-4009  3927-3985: 0.272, 3.85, 4.54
